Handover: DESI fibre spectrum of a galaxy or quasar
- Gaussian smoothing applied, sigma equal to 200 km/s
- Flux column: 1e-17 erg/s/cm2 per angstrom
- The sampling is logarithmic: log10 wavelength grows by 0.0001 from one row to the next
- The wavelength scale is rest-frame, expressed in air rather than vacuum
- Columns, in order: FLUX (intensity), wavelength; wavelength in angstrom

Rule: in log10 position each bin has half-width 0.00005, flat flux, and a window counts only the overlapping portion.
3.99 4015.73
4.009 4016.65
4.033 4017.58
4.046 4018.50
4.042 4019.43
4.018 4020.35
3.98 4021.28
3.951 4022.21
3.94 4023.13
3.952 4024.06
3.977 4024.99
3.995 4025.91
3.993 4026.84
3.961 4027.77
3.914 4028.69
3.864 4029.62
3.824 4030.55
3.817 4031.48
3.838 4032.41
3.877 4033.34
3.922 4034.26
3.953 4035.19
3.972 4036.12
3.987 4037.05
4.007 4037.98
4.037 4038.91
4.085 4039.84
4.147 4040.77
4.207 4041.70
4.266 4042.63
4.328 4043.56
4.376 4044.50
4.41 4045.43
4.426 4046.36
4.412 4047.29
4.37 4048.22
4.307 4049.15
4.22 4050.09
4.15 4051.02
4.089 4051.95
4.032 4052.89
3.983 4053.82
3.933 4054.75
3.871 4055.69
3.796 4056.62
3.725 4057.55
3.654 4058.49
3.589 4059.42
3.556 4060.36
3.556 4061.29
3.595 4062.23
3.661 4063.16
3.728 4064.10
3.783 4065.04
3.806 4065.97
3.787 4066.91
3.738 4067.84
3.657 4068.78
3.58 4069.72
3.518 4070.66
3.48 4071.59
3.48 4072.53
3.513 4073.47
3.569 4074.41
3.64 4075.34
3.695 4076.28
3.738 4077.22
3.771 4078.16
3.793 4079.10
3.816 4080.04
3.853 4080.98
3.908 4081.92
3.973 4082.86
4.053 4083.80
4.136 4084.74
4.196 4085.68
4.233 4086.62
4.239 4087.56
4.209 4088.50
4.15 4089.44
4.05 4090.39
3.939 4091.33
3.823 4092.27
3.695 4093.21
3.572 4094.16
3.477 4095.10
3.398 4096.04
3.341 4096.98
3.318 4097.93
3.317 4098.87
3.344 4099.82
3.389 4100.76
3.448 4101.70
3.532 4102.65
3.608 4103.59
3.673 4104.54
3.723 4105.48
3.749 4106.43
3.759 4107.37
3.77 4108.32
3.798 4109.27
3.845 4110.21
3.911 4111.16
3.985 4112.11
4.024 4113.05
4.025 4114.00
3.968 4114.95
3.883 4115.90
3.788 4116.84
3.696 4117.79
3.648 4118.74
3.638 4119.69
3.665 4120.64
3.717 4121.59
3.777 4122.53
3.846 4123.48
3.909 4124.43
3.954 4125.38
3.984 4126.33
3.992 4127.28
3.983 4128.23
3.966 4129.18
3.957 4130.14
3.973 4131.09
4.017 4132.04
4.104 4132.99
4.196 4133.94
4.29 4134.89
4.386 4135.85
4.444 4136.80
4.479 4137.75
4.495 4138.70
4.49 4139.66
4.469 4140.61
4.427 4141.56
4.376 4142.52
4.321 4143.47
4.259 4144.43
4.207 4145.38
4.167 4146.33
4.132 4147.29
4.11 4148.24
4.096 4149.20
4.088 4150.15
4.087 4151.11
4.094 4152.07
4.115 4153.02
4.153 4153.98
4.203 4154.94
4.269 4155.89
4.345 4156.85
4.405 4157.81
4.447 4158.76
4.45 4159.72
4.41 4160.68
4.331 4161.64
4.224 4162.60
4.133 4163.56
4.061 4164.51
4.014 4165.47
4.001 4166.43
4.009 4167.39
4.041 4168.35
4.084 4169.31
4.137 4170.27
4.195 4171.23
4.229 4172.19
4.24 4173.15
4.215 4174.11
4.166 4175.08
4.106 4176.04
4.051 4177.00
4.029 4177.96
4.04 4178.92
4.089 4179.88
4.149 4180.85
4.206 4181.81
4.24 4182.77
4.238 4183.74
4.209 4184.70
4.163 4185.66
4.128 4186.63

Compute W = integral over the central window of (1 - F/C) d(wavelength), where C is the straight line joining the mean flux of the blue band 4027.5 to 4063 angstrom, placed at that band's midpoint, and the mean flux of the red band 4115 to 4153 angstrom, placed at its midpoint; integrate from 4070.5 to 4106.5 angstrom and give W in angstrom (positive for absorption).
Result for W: 2.76 angstrom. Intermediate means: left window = 4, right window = 4.08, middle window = 3.73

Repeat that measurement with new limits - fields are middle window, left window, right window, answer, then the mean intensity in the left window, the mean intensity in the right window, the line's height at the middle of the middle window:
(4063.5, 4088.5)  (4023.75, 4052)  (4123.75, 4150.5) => 1.96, 4.09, 4.19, 4.13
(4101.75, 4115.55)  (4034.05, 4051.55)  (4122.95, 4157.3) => 1.25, 4.19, 4.18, 4.18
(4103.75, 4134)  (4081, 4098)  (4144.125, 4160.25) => 1.31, 3.88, 4.21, 4.04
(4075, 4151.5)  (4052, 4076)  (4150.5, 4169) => 0.56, 3.7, 4.2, 3.95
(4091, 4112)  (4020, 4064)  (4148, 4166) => 2.50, 3.99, 4.21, 4.1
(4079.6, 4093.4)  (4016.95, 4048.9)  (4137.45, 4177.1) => 0.35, 4.06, 4.22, 4.13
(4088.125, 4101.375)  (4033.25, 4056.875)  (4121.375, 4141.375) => 1.57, 4.13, 4.13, 4.13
